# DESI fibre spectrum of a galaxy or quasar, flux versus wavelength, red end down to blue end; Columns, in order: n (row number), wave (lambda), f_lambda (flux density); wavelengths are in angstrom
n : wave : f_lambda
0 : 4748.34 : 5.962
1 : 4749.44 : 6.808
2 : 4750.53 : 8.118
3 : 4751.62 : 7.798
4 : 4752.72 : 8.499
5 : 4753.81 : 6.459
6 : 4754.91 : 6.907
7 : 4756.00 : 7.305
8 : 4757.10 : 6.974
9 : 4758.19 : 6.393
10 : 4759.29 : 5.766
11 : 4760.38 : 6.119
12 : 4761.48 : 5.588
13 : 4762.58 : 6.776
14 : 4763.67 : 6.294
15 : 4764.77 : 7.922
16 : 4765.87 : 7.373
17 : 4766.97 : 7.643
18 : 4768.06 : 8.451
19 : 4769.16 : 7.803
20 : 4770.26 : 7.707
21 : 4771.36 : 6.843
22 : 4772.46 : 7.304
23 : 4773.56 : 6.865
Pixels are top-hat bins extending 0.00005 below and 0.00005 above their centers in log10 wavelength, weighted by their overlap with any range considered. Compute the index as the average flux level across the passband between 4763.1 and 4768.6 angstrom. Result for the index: 7.54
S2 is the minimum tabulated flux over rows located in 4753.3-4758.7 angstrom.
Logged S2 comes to 6.393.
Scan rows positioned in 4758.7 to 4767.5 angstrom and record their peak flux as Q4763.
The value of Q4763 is 7.922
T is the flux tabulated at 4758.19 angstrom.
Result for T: 6.393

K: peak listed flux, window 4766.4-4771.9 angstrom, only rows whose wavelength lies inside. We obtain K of 8.451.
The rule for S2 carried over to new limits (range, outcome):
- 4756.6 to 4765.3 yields 5.588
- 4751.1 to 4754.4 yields 6.459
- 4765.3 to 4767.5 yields 7.373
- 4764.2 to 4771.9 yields 6.843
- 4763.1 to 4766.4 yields 6.294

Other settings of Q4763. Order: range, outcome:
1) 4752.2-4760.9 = 8.499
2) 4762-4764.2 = 6.776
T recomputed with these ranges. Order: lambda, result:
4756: 7.305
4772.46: 7.304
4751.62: 7.798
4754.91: 6.907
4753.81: 6.459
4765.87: 7.373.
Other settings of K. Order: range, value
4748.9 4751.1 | 8.118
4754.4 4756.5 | 7.305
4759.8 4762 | 6.119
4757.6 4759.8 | 6.393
